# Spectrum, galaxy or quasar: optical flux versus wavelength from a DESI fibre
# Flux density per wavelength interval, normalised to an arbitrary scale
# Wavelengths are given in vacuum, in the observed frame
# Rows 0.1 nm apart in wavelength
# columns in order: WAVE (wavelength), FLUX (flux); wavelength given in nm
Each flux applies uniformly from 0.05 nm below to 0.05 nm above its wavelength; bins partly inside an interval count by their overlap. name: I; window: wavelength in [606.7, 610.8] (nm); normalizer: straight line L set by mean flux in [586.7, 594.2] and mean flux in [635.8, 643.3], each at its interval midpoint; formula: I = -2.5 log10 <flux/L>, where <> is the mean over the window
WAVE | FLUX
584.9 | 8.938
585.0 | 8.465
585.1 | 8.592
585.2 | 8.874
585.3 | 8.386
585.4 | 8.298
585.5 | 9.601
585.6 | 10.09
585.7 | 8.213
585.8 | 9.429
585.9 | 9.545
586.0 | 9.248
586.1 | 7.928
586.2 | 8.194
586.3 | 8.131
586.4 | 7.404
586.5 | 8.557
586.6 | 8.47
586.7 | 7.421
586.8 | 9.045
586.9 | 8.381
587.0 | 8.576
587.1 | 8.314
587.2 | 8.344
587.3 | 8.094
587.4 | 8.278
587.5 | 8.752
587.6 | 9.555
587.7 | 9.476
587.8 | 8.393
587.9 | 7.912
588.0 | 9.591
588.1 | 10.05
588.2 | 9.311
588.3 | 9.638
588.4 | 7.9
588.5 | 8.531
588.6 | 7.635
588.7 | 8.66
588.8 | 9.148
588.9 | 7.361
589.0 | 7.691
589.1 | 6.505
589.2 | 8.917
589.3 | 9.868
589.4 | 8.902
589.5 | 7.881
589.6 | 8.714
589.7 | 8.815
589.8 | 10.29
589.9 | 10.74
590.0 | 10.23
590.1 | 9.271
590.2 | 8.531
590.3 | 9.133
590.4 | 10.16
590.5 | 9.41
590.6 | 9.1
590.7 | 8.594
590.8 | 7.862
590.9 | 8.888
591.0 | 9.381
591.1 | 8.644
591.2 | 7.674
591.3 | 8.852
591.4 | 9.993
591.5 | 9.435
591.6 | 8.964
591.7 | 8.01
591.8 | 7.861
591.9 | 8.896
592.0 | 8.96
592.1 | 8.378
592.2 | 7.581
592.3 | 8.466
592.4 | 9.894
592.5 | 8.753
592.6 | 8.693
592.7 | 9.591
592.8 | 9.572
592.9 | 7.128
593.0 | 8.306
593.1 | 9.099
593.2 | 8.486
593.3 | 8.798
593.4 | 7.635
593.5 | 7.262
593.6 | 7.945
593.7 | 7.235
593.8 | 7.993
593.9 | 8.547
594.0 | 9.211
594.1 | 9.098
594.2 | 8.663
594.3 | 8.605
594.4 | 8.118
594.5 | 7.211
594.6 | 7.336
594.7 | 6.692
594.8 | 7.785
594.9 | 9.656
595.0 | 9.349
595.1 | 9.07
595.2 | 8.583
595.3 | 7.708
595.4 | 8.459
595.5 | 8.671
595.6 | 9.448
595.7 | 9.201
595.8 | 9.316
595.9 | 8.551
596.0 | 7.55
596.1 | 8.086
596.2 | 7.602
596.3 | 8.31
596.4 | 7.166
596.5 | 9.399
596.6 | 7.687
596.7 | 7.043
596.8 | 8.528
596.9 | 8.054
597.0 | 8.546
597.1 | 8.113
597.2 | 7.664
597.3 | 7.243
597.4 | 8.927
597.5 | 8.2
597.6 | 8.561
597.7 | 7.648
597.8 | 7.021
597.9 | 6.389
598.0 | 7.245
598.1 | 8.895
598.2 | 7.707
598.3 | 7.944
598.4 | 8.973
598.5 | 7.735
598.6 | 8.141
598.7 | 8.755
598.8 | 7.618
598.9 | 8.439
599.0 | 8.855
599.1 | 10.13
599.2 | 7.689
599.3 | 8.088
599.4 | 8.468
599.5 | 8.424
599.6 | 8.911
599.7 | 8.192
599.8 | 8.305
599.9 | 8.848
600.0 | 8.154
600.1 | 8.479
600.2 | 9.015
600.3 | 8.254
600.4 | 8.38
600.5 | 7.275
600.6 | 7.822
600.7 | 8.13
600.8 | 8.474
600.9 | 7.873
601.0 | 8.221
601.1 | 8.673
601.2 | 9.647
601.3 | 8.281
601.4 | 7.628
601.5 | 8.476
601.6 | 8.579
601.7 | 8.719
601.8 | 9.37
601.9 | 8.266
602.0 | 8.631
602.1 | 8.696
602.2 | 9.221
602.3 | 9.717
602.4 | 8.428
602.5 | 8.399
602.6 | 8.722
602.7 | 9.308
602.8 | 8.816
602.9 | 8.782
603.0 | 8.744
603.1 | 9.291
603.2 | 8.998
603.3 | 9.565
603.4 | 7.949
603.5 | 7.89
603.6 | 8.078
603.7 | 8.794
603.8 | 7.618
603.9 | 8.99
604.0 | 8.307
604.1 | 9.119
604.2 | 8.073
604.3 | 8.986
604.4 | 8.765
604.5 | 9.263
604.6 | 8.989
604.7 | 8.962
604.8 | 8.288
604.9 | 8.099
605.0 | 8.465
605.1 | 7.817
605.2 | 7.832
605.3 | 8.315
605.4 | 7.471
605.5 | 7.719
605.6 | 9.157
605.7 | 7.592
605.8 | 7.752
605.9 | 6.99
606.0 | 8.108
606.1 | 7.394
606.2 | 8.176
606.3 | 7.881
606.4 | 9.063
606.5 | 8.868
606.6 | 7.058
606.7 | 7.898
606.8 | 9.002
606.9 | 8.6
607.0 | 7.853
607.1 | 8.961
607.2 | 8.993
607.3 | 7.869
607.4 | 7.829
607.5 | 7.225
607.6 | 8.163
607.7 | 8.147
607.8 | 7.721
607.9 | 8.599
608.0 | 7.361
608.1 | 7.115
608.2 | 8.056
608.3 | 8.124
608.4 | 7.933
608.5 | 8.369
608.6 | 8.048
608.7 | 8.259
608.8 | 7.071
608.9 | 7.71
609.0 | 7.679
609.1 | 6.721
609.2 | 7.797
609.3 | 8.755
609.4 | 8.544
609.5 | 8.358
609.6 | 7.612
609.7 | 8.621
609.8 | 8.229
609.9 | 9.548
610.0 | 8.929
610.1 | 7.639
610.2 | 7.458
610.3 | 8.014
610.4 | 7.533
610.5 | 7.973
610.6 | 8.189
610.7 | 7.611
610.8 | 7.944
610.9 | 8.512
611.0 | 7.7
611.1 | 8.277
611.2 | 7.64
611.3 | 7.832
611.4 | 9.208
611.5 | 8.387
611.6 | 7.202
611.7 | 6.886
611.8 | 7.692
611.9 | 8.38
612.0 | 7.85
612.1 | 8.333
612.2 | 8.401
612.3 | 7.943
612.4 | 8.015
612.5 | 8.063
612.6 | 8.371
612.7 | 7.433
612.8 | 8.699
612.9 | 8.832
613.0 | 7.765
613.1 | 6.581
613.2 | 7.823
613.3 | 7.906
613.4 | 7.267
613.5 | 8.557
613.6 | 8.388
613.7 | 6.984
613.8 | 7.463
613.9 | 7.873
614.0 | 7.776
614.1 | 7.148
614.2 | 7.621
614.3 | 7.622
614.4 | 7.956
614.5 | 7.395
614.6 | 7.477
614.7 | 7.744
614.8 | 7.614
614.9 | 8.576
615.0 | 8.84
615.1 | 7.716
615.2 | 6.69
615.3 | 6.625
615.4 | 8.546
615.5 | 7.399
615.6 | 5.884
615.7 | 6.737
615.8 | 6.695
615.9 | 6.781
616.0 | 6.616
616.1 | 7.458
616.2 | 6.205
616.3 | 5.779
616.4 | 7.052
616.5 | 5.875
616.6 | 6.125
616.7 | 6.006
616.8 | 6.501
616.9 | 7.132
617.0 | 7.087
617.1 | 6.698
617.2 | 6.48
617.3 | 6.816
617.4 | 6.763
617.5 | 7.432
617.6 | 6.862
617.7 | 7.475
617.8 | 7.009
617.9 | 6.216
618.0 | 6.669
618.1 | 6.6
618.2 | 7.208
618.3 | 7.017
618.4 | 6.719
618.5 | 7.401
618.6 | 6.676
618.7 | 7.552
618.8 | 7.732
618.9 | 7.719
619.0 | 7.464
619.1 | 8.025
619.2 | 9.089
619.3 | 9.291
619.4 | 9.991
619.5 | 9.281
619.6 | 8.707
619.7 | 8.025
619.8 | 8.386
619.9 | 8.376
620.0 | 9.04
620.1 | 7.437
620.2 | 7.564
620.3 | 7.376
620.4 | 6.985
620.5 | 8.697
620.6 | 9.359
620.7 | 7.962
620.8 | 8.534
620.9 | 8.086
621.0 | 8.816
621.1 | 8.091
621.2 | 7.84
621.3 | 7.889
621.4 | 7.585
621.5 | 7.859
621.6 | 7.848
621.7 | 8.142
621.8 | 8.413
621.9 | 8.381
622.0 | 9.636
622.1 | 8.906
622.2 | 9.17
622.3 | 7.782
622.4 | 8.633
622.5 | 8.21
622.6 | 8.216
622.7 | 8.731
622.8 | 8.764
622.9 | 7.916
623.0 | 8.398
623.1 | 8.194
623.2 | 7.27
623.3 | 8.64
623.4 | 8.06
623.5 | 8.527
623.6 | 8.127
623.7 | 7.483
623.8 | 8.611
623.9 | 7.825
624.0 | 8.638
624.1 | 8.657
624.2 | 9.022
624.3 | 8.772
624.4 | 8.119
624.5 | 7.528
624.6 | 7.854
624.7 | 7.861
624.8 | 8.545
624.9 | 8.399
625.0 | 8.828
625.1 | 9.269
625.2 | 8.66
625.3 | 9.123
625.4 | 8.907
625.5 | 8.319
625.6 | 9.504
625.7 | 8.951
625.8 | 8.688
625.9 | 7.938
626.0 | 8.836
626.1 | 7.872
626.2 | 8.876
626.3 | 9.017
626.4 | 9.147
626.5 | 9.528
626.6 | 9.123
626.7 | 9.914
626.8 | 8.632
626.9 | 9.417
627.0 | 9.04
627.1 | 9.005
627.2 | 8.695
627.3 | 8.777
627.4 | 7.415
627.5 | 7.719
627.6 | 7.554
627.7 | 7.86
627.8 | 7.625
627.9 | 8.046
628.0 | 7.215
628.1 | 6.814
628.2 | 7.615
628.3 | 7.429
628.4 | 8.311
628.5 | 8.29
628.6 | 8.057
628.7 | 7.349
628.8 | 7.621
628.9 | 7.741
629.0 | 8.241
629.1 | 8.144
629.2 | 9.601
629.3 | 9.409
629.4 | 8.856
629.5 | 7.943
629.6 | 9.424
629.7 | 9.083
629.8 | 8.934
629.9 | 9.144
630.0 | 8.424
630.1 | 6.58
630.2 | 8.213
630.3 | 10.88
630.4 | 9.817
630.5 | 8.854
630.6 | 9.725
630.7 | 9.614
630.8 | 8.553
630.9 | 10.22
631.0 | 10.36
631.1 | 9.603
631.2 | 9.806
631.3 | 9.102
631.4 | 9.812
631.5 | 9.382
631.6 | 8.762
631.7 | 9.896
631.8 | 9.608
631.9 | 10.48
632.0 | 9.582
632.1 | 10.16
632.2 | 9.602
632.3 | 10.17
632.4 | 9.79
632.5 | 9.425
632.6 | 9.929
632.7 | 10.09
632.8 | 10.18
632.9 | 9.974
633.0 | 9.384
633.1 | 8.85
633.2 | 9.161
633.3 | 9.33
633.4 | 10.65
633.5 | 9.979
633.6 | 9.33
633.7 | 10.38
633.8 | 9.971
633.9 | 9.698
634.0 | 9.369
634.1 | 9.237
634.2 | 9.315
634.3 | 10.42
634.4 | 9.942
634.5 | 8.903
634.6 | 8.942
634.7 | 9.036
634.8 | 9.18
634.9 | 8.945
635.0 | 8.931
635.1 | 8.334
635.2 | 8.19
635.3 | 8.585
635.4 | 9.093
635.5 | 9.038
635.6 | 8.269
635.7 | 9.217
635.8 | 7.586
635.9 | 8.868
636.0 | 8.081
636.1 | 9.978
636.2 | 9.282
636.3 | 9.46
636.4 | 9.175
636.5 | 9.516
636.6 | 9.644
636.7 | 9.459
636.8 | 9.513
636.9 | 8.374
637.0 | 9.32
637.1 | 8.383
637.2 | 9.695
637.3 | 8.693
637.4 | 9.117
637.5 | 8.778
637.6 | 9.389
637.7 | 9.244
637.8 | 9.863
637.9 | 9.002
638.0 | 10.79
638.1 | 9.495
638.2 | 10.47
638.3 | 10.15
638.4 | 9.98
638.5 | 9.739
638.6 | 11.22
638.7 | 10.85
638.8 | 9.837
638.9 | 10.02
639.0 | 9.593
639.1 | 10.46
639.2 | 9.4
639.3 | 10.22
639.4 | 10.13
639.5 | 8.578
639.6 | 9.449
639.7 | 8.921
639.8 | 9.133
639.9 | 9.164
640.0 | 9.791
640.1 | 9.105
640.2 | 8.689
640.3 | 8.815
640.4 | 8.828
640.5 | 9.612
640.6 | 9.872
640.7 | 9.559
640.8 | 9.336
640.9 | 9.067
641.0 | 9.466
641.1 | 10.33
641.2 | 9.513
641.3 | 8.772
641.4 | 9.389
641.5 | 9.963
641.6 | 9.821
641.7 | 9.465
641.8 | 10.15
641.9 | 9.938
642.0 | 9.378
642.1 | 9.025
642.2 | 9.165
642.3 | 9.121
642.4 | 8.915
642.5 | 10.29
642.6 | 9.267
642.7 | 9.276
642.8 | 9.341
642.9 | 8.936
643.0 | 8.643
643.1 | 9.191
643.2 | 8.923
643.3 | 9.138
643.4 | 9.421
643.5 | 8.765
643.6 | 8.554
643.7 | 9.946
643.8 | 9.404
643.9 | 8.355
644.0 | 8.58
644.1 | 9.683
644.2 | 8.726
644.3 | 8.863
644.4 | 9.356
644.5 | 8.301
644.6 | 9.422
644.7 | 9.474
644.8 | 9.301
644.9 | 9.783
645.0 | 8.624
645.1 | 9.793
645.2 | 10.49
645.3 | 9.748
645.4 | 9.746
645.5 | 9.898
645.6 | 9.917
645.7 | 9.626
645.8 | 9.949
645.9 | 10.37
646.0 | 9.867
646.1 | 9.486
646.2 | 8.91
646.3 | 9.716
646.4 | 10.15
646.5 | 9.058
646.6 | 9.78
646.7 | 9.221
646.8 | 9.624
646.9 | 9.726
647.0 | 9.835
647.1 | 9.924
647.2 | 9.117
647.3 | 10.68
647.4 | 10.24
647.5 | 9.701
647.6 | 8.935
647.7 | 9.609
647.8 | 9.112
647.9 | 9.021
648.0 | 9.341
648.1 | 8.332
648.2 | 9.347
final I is 0.12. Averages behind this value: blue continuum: 8.7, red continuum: 9.44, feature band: 8.05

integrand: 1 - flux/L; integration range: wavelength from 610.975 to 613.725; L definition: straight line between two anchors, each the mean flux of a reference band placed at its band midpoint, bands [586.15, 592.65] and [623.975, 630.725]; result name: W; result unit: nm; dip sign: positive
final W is 0.21 nm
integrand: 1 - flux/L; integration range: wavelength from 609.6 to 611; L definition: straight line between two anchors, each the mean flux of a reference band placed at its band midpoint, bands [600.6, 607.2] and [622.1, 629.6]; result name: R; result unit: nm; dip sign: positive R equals 0.05 nm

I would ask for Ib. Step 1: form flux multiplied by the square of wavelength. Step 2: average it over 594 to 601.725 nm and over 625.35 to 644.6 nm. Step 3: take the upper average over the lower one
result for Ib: 1.3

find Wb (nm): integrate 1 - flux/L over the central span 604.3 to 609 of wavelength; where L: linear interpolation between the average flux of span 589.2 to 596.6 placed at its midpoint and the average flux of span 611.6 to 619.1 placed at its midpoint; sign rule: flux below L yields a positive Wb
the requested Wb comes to -0.160 nm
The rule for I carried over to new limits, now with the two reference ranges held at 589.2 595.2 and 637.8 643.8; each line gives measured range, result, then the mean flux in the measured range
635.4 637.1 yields 0.048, 9.03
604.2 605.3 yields 0.049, 8.51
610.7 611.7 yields 0.131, 8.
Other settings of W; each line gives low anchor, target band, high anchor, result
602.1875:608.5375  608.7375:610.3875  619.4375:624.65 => 0.06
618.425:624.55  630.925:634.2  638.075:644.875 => -0.30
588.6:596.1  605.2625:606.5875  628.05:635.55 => 0.12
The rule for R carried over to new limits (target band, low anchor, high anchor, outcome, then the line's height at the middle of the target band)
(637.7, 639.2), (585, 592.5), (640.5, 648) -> -0.11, 9.37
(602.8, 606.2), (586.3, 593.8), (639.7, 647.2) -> 0.19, 8.86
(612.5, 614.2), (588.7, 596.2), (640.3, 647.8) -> 0.22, 8.95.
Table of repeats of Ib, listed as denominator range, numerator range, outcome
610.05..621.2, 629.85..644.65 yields 1.32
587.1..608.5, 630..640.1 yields 1.26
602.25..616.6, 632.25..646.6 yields 1.30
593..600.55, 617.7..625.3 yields 1.07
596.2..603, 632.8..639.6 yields 1.27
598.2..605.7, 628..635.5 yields 1.19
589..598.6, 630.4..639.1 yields 1.28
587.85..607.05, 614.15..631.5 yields 1.04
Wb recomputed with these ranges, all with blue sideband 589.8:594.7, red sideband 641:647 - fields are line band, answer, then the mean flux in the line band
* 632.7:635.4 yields -0.04 nm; 9.4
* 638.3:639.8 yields -0.08 nm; 9.87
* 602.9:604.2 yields 0.03 nm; 8.6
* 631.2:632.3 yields -0.05 nm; 9.67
